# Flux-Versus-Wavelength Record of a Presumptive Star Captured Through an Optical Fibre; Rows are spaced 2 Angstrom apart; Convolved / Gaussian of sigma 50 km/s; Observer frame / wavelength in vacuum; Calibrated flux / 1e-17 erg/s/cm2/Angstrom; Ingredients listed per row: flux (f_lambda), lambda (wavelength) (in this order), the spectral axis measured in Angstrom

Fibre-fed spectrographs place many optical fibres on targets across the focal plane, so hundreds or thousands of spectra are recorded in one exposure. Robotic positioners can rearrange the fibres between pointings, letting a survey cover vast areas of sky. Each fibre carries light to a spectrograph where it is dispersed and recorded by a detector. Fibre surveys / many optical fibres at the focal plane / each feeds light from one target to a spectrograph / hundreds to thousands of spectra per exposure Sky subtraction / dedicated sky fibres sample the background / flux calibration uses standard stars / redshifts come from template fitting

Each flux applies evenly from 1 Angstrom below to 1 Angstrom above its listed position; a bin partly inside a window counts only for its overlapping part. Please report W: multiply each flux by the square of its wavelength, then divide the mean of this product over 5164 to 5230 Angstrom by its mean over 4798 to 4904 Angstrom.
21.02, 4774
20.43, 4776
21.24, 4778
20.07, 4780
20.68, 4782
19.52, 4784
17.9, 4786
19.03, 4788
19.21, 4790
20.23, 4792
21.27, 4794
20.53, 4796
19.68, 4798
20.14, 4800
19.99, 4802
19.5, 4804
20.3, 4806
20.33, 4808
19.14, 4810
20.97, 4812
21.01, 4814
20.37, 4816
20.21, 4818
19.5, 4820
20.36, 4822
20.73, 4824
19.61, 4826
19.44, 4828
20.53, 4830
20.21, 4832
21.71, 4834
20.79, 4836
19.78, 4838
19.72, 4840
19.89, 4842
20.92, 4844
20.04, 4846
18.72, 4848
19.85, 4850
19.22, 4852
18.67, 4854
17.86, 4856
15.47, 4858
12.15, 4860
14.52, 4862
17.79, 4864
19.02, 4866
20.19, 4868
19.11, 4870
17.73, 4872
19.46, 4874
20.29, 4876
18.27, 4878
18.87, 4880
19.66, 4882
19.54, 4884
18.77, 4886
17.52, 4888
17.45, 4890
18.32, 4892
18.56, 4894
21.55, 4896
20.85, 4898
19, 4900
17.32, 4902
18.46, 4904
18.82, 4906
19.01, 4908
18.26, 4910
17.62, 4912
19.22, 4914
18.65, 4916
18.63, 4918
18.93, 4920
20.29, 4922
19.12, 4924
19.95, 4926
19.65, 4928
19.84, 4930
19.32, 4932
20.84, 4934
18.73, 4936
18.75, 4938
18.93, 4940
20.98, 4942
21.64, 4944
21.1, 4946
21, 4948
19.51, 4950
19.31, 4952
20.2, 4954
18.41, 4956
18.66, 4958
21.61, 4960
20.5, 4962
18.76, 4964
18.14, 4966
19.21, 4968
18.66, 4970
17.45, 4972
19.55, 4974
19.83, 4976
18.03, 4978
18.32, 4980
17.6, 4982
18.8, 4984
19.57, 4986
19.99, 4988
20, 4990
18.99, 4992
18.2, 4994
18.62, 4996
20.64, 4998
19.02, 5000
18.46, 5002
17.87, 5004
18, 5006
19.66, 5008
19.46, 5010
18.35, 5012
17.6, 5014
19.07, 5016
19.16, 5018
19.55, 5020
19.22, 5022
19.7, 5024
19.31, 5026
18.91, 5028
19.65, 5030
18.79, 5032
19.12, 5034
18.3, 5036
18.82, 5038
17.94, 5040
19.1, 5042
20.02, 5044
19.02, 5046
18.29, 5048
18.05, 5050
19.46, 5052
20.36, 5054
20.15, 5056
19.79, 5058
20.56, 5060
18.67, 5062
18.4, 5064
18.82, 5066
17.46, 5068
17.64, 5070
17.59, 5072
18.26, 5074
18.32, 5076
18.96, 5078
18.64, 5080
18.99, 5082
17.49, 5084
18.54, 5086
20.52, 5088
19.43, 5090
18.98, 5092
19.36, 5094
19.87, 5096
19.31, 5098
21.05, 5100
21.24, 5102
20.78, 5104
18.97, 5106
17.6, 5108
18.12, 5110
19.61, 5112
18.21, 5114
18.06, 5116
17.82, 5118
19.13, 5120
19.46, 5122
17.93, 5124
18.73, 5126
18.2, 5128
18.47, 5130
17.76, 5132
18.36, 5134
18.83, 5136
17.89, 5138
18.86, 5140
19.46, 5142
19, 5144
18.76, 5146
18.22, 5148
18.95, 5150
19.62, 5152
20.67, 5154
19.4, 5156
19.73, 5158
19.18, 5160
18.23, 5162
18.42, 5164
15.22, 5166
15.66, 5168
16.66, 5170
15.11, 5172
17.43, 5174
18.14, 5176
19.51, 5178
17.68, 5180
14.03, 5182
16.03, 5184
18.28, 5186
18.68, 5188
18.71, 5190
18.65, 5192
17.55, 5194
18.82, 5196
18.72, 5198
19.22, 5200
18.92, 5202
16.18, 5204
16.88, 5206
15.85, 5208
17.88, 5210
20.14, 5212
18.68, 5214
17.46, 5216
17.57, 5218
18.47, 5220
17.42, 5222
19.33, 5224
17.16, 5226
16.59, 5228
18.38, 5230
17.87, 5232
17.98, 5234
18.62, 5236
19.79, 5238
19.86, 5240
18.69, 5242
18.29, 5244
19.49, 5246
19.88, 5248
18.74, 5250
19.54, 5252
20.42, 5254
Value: 1.05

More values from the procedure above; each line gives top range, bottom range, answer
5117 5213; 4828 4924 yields 1.08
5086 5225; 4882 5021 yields 1.04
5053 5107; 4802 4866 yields 1.10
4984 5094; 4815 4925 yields 1.07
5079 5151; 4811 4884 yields 1.09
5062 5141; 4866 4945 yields 1.06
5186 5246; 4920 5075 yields 1.04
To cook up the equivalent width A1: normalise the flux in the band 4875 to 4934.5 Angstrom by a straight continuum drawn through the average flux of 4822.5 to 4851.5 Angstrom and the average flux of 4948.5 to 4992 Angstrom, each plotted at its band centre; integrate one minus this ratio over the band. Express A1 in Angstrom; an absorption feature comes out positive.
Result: 1.7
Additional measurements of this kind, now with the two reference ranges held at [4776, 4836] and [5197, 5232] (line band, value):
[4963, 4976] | 0.4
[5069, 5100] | -0.4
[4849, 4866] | 2.4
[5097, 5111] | -0.8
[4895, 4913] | 0.6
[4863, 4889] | 1.1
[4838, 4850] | 0.0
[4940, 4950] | -0.7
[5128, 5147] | -0.2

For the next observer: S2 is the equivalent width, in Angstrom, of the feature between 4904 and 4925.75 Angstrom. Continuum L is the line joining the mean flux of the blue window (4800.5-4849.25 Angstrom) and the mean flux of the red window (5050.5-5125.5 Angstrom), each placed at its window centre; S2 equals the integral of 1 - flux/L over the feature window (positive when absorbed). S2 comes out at 1.0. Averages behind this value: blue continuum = 20.2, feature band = 18.9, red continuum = 19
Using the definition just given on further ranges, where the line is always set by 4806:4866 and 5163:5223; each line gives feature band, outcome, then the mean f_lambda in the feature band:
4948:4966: -0.9 Angstrom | 19.6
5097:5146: -2.5 Angstrom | 18.9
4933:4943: -0.4 Angstrom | 19.6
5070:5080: -0.1 Angstrom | 18.3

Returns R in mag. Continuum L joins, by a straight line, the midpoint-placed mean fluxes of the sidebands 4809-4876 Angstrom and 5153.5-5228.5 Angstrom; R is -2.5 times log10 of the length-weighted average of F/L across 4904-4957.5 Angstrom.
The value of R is -0.03 mag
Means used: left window 19.2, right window 17.8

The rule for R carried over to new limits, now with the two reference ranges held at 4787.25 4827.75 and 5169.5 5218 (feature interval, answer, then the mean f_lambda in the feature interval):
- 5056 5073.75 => -0.01 mag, 18.7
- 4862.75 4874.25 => 0.05 mag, 18.8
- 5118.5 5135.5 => -0.02 mag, 18.5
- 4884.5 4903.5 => 0.04 mag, 18.8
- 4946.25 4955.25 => -0.05 mag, 20.1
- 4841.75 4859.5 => 0.06 mag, 18.7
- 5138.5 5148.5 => -0.05 mag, 18.8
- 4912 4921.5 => 0.04 mag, 18.8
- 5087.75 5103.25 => -0.09 mag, 20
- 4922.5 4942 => -0.01 mag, 19.6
